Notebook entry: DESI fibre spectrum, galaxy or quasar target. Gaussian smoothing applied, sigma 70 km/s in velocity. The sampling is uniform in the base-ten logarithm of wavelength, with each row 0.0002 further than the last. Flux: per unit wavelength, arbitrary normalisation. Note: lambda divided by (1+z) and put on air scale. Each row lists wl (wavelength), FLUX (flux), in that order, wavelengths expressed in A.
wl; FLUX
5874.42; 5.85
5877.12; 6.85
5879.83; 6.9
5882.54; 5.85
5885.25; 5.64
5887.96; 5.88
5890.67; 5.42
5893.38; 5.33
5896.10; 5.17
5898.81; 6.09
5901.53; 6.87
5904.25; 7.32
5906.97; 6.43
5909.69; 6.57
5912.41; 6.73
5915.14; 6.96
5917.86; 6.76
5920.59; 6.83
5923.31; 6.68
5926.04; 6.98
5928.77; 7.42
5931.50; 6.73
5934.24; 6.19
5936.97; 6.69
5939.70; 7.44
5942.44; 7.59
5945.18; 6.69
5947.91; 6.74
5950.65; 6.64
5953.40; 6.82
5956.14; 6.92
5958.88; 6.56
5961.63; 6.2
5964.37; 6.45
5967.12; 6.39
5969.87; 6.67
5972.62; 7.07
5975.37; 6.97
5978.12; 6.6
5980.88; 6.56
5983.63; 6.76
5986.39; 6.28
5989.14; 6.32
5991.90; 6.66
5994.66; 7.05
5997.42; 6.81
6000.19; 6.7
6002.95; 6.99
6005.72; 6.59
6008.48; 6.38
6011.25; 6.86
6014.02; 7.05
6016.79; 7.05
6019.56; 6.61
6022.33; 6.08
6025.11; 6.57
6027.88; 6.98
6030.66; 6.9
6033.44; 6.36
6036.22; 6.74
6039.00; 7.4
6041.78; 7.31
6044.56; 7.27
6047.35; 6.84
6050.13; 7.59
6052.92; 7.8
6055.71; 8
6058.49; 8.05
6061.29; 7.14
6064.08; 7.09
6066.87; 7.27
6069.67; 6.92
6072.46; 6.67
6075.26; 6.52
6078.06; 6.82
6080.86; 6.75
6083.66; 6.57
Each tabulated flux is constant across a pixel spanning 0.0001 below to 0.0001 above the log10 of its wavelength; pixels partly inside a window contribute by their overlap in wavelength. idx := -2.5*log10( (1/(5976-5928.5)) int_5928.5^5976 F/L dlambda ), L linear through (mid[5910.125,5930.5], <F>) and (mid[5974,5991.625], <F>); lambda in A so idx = -0.01 mag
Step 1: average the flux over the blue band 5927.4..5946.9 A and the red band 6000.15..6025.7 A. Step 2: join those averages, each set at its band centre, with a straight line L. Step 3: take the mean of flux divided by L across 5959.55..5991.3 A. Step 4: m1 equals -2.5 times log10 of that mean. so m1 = 0.04 mag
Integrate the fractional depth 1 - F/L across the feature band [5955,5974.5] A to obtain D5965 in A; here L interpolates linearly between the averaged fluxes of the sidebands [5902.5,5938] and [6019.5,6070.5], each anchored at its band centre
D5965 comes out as 0.8 A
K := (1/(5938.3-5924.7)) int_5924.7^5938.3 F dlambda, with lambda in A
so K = 6.8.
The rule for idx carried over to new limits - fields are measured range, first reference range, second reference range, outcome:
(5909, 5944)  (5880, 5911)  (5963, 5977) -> -0.090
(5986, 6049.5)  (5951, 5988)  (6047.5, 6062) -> 0.066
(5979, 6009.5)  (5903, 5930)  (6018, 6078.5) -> 0.052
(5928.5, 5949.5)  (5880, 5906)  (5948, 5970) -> -0.082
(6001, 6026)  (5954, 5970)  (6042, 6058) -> 0.066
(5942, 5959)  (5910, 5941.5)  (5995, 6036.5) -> -0.002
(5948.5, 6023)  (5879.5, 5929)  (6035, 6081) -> 0.022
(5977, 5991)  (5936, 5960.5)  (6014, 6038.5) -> 0.049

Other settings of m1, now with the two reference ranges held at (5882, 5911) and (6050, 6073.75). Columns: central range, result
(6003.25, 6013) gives 0.05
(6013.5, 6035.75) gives 0.06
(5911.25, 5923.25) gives -0.10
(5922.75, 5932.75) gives -0.11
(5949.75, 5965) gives -0.01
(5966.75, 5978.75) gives -0.02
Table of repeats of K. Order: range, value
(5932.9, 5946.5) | 6.92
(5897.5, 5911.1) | 6.66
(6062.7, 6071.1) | 7.09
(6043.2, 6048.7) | 7.05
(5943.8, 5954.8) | 6.72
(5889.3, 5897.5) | 5.32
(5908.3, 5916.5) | 6.75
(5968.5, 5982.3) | 6.77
